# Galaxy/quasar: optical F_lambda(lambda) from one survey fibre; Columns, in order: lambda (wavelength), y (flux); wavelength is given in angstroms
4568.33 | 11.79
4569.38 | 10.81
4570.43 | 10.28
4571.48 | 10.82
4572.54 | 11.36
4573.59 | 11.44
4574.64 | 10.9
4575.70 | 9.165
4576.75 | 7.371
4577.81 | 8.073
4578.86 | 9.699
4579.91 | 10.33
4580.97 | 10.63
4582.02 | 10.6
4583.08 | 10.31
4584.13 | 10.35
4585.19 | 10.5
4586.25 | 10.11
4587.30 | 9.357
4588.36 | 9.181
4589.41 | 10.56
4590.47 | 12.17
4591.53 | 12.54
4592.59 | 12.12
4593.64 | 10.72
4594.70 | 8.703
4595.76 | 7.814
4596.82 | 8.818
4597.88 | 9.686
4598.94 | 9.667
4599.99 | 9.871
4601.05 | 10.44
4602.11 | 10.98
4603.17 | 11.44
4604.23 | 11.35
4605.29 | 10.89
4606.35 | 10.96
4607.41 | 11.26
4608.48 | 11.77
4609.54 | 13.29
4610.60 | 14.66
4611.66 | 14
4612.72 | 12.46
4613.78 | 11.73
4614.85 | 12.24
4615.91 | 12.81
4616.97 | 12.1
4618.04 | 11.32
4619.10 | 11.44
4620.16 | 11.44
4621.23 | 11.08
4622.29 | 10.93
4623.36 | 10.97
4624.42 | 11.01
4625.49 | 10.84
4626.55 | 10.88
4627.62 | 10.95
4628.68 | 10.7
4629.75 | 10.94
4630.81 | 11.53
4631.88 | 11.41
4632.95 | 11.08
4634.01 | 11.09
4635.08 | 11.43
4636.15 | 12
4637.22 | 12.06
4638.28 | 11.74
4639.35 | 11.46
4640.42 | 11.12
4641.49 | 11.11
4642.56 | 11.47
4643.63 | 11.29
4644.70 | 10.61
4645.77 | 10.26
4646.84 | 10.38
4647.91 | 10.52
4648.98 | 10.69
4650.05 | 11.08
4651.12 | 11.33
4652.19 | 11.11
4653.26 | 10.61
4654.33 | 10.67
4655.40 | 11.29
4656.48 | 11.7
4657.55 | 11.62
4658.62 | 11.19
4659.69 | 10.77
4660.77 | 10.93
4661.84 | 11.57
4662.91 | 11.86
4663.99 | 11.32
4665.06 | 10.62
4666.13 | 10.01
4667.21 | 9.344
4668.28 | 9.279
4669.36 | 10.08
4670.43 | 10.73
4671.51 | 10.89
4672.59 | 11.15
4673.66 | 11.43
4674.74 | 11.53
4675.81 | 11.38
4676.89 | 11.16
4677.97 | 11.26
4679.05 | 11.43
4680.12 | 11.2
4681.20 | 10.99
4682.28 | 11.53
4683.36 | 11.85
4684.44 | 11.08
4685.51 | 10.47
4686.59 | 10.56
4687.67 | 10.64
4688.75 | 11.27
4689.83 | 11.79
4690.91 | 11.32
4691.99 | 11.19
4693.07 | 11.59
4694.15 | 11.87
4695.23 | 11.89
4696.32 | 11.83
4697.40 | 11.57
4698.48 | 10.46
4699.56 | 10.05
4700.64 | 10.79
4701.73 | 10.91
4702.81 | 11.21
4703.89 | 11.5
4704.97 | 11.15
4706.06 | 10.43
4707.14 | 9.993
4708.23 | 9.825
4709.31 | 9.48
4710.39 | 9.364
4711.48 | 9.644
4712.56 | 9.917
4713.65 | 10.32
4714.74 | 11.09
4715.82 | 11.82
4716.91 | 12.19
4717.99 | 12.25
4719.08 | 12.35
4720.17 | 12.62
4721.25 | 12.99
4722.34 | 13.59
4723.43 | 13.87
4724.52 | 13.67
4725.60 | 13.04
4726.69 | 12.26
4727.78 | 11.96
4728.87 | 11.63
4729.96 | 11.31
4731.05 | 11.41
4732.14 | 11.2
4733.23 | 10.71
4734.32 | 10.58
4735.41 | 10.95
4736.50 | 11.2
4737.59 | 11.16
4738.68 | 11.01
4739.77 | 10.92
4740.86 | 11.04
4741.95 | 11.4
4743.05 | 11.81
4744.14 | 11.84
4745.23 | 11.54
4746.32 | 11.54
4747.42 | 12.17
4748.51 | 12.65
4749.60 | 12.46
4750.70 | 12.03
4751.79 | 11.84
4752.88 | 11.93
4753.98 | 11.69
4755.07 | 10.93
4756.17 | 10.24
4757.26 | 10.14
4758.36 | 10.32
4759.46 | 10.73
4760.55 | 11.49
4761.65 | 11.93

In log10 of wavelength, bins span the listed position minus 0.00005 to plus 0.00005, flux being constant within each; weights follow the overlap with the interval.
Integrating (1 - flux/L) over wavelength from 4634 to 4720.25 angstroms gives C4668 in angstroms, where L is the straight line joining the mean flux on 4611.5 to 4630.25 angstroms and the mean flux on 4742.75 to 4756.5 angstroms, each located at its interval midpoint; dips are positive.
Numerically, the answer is 4.3 angstroms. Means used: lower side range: 11.5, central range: 11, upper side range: 11.8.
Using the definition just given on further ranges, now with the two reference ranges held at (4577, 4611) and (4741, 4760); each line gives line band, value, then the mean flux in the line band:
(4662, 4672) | 0.4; 10.5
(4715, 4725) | -1.3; 12.8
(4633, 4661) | -0.7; 11.1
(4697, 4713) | 1.1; 10.4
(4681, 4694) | -0.1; 11.2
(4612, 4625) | -1.2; 11.7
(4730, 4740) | 0.3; 11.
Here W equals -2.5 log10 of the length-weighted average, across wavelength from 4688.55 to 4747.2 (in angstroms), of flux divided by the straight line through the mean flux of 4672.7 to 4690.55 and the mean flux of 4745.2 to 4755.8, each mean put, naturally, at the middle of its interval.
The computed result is 0.02 mag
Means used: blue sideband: 11.2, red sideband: 11.9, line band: 11.4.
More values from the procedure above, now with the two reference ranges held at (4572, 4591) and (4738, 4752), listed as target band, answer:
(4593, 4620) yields -0.09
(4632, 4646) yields -0.06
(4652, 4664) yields -0.04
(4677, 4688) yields 0.00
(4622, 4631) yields -0.04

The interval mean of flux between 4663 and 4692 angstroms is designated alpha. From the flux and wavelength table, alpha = 11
